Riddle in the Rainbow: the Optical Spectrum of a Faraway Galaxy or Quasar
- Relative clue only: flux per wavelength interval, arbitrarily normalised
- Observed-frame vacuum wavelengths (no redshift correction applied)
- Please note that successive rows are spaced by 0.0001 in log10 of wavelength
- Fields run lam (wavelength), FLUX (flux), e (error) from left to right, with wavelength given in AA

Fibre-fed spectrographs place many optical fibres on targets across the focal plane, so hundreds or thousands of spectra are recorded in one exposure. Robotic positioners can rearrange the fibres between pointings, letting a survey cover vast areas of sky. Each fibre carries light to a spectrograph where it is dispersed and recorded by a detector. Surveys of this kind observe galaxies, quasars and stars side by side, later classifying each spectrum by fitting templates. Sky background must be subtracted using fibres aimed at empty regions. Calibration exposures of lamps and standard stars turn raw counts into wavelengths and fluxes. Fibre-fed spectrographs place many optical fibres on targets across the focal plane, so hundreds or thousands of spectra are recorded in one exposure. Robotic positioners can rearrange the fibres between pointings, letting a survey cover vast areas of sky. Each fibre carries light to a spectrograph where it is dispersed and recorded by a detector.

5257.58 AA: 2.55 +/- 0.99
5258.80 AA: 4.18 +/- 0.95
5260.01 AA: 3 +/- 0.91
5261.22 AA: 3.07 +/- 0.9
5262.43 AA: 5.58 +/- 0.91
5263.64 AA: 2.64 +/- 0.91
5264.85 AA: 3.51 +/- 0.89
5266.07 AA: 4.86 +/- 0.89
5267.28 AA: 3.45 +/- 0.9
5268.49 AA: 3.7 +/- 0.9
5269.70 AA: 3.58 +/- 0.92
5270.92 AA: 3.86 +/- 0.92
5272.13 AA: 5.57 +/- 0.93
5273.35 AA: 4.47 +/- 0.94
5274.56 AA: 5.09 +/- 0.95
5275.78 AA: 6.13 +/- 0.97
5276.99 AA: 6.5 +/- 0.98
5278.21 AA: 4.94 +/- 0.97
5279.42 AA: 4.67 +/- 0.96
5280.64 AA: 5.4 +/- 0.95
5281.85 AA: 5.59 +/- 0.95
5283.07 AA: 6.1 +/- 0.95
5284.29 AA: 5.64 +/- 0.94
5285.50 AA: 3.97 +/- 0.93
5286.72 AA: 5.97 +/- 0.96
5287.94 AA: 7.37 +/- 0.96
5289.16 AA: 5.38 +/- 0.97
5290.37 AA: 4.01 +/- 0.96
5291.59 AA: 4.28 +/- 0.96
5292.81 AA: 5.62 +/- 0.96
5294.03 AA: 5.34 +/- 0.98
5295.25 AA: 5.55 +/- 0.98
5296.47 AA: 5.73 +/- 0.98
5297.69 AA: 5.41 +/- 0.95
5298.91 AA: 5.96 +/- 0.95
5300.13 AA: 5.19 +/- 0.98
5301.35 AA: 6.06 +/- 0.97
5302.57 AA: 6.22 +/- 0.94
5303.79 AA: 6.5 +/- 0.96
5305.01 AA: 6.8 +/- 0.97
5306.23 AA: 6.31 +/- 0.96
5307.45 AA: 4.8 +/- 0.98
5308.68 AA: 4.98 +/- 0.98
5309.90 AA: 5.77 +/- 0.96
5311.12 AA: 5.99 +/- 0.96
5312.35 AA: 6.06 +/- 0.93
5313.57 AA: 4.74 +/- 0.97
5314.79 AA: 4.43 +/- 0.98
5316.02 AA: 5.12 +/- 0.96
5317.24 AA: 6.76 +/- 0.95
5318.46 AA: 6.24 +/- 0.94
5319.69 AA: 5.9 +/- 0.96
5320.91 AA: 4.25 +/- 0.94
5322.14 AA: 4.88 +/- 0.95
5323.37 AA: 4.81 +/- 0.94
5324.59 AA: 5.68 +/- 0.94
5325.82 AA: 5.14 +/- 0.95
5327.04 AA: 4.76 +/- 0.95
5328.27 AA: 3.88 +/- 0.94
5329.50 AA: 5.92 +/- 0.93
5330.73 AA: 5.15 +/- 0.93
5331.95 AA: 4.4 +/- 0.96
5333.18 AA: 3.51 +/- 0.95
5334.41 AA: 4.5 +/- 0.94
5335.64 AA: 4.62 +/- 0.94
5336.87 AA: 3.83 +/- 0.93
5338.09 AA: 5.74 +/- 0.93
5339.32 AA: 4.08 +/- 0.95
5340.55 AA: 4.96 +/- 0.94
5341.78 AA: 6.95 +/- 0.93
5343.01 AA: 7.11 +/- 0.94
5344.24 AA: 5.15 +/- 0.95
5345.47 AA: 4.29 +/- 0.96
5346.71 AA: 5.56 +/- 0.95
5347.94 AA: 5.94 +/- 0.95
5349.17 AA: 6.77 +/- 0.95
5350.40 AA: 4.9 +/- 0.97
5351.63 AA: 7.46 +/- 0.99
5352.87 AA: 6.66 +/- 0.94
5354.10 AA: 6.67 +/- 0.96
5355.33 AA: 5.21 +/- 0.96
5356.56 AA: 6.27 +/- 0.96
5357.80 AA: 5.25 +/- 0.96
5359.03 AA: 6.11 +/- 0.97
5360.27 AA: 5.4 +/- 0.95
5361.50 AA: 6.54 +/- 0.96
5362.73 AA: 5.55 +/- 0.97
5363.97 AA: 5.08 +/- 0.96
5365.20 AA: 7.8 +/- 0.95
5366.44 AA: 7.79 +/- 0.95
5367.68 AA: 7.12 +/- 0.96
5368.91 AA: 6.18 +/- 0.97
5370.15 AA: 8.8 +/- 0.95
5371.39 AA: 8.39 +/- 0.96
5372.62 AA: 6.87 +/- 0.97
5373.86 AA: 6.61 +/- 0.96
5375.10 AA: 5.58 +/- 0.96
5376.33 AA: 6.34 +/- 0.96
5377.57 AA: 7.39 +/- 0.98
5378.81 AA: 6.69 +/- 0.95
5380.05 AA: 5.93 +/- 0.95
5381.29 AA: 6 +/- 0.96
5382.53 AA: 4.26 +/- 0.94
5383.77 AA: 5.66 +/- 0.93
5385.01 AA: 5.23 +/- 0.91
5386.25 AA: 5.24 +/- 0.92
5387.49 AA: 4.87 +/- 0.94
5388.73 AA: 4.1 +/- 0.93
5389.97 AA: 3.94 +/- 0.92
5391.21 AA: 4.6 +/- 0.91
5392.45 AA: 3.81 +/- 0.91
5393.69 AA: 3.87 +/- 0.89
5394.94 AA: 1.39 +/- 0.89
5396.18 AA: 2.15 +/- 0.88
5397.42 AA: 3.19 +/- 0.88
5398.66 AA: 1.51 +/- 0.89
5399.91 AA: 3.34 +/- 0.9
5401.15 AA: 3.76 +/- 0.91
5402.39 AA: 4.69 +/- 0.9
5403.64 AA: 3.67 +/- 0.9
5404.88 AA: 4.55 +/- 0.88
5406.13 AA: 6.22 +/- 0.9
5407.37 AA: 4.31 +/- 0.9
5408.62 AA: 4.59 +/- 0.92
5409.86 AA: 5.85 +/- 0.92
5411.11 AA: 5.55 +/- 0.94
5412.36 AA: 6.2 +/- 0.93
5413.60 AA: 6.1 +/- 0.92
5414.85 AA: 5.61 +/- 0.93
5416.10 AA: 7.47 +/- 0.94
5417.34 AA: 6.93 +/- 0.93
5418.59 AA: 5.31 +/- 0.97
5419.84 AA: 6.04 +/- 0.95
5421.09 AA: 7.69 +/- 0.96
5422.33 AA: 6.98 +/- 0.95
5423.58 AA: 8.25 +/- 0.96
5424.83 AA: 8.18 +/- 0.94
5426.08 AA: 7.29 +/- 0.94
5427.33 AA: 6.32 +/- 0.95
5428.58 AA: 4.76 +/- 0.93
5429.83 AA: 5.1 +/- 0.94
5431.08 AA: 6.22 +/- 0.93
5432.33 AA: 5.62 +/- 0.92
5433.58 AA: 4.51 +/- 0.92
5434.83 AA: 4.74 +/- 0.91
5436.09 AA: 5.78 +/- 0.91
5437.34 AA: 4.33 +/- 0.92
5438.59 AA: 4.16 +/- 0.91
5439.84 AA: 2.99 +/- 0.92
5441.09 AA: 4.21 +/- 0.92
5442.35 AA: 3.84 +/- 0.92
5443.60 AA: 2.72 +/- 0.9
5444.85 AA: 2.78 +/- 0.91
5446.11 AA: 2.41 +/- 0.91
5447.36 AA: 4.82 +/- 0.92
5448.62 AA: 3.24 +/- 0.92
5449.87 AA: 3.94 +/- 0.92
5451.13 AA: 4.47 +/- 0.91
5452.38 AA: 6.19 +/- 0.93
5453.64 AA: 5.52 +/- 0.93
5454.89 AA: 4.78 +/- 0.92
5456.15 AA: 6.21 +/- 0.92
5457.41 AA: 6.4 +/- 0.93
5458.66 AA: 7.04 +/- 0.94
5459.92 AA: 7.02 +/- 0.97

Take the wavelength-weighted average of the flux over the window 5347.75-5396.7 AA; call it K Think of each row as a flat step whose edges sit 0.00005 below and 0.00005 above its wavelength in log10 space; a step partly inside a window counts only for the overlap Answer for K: 5.76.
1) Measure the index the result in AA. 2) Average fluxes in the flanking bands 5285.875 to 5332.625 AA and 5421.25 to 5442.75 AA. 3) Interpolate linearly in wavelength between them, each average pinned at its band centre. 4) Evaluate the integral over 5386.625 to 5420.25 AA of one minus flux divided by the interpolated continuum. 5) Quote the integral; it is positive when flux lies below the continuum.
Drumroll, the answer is 5.8 AA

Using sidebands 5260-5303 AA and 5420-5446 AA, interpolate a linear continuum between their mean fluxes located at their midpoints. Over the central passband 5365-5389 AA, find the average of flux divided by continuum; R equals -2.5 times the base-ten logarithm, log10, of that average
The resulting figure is -0.22 mag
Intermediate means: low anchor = 5.01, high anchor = 5.28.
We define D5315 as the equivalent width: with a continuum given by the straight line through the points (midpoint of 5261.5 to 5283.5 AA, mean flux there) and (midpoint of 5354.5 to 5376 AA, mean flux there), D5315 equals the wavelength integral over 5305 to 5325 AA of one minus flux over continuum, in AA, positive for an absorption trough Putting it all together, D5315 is 0.27 AA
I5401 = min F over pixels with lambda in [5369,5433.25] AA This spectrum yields 1.39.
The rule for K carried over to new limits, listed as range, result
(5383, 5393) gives 4.68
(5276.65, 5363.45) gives 5.48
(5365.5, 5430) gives 5.56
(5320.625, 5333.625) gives 4.79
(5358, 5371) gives 6.62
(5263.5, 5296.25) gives 4.98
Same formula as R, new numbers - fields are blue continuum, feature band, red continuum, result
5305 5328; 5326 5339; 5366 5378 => 0.26 mag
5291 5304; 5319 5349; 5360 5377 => 0.22 mag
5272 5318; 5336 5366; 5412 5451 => -0.07 mag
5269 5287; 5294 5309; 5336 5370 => -0.07 mag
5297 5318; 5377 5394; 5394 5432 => 0.06 mag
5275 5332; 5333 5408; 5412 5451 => 0.00 mag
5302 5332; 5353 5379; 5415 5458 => -0.21 mag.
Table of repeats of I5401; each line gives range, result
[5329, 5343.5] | 3.51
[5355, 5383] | 4.26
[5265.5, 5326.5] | 3.45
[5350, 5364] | 4.9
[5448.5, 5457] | 3.24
